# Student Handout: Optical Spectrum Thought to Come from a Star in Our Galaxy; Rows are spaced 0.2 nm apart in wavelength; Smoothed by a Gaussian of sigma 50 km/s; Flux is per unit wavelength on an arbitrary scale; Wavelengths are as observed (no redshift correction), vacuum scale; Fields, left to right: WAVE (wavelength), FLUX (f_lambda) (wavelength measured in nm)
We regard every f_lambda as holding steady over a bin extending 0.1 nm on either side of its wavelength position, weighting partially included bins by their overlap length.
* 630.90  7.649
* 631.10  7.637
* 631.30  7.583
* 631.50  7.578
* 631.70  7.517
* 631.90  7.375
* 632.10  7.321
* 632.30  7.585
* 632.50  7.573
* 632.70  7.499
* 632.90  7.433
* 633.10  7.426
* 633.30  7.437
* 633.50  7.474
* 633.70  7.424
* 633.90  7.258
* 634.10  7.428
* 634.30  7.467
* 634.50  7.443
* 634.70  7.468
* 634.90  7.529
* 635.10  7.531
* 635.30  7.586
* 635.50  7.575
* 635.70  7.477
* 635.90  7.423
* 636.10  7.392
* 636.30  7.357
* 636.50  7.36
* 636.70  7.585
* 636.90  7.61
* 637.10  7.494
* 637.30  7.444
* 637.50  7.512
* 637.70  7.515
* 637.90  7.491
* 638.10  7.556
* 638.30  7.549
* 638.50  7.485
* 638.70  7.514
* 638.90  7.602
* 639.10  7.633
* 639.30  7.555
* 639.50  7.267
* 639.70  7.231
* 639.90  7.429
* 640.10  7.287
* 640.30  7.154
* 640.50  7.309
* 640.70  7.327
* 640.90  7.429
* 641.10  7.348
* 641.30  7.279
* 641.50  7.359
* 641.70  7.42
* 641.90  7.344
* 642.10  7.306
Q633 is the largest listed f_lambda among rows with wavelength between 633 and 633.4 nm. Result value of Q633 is 7.437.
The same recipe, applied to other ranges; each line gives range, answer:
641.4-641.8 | 7.42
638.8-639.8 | 7.633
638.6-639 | 7.602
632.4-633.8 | 7.573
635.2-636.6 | 7.586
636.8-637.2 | 7.61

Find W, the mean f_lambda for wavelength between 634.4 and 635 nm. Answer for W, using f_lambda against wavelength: 7.48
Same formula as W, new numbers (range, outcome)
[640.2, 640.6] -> 7.23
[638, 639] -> 7.54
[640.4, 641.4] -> 7.34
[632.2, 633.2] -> 7.5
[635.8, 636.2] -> 7.41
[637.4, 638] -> 7.51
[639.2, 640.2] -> 7.35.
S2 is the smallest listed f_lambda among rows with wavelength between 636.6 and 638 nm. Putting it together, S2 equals 7.444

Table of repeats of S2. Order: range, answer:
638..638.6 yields 7.485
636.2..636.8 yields 7.357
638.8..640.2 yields 7.231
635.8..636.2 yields 7.392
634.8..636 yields 7.423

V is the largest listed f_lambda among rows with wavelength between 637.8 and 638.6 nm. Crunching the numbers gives 7.556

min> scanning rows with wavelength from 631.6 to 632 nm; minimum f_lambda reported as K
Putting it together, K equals 7.375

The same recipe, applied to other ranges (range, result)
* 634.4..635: 7.443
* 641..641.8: 7.279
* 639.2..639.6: 7.267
